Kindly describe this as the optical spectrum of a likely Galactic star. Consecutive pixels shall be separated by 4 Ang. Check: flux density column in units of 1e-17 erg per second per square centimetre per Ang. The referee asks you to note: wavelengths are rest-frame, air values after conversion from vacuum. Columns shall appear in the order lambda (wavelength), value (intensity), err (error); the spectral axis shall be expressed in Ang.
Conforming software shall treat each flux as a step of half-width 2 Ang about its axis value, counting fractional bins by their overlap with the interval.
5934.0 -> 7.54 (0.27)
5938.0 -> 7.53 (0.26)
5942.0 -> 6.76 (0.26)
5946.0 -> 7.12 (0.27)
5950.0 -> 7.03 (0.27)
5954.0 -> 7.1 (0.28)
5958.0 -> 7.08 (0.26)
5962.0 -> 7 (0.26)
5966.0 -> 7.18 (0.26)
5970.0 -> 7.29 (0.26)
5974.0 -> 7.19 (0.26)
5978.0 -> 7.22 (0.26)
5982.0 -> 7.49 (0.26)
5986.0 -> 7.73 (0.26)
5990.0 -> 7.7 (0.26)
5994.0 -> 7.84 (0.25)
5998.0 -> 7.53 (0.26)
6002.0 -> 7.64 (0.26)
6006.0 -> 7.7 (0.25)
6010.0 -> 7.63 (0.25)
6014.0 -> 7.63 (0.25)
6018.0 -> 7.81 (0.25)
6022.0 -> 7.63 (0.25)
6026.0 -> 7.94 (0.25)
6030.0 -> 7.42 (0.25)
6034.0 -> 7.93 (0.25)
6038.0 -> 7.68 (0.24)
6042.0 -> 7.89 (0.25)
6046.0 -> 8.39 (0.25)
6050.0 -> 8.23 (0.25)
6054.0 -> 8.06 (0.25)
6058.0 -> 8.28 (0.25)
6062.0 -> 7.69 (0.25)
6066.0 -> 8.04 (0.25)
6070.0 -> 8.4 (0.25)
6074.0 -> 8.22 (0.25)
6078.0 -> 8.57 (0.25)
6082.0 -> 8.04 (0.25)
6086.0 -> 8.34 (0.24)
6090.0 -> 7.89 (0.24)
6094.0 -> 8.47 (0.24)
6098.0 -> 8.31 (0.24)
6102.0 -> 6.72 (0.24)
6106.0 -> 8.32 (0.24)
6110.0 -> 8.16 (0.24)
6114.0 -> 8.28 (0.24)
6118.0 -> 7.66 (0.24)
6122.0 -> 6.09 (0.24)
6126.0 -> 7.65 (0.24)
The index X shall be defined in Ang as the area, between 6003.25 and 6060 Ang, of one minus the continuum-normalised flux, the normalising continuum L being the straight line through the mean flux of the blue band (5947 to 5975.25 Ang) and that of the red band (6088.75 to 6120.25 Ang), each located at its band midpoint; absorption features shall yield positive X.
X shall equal -2.5 Ang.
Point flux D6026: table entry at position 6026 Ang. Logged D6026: 7.94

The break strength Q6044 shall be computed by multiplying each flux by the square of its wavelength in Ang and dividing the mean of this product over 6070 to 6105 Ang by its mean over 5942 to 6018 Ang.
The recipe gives 1.1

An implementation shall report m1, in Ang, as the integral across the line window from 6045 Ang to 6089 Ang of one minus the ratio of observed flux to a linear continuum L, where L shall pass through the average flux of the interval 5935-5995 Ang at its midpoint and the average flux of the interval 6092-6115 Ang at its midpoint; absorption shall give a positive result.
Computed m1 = -2.0 Ang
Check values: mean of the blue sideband 7.28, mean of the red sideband 8.03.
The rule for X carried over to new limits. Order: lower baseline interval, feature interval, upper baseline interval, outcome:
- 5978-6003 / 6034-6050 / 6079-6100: -0.15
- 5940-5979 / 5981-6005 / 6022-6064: -0.75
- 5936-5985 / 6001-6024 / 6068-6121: -0.47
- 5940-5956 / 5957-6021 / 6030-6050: -0.56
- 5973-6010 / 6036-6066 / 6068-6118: -0.51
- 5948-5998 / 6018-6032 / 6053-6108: 0.03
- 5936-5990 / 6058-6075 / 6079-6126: -0.91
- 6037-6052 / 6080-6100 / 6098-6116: -0.63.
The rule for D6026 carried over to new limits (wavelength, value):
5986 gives 7.73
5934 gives 7.54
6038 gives 7.68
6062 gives 7.69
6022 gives 7.63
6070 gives 8.4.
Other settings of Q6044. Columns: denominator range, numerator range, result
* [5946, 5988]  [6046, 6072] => 1.16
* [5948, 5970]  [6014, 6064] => 1.14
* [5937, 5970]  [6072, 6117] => 1.20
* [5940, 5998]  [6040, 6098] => 1.16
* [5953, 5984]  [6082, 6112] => 1.16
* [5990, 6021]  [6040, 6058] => 1.08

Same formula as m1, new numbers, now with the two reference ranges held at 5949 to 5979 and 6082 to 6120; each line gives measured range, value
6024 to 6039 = -0.35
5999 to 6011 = -0.40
